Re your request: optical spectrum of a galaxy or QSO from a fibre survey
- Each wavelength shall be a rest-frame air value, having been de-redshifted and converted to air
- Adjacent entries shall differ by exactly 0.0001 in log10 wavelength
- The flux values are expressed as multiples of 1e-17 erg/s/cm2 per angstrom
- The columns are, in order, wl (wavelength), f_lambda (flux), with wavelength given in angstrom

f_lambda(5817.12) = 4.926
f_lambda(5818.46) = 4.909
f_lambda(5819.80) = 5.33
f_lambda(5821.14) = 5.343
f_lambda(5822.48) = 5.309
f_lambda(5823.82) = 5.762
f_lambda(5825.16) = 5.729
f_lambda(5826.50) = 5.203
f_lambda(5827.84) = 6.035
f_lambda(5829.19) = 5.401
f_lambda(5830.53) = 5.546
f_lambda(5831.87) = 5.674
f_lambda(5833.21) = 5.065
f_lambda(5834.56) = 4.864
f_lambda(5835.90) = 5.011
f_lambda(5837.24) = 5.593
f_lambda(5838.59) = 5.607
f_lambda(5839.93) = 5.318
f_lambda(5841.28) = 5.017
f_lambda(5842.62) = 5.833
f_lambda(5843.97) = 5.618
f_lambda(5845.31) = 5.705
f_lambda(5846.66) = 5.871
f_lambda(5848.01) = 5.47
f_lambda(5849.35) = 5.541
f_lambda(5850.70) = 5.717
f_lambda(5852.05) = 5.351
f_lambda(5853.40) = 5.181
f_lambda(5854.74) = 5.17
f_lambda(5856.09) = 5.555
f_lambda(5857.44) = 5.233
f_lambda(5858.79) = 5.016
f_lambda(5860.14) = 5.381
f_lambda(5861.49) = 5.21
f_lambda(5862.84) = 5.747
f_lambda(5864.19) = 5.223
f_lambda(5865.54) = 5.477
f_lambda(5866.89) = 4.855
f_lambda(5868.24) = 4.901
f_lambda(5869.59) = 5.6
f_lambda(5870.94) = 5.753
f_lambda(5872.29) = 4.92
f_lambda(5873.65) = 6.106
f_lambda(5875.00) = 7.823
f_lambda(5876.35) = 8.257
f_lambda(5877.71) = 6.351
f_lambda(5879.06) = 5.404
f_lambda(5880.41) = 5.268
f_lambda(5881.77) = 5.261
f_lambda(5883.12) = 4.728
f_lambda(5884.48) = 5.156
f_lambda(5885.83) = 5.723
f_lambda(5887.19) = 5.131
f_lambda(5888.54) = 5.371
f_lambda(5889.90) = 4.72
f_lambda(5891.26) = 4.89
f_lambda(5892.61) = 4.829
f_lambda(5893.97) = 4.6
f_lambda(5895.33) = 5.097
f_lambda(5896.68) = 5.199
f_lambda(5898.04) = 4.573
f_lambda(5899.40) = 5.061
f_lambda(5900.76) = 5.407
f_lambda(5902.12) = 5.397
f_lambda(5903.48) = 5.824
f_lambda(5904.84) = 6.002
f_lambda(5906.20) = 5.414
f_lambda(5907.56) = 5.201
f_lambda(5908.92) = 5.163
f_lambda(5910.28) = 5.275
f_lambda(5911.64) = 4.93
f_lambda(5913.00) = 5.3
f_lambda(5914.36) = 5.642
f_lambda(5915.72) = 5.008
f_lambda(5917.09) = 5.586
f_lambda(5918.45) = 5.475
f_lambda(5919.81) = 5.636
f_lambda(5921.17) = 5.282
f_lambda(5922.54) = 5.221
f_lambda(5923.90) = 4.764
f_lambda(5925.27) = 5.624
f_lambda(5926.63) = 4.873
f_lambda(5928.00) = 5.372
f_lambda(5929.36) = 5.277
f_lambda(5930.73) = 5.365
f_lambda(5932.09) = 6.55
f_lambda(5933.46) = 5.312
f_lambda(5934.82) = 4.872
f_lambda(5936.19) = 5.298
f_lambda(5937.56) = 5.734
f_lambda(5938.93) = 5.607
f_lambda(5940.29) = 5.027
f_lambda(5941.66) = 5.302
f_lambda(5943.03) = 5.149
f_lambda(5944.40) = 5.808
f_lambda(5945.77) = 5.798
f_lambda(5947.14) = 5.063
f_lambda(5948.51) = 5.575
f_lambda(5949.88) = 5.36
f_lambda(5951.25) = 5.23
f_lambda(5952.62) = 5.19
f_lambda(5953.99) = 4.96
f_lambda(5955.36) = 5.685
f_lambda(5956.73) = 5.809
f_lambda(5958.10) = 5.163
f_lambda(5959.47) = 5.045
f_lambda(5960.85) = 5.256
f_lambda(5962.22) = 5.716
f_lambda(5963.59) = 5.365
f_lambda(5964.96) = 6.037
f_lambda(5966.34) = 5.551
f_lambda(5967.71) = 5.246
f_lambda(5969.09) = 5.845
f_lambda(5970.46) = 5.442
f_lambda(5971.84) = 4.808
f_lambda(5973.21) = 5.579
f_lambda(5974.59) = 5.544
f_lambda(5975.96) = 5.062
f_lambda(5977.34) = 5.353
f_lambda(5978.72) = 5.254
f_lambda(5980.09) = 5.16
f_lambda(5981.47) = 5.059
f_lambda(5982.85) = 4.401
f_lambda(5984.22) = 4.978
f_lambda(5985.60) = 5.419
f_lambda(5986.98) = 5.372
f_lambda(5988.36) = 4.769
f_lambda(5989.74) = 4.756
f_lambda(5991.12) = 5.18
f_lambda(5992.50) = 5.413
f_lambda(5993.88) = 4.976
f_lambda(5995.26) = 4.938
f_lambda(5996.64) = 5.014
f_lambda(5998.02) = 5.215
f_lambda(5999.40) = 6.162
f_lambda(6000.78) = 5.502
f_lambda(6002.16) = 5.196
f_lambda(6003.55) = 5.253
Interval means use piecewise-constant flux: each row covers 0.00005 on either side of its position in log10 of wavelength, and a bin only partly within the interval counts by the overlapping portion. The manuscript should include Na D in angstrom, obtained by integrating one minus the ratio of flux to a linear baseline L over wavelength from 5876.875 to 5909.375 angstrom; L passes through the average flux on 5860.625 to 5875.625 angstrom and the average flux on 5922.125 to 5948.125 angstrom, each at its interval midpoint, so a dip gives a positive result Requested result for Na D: 1.5 angstrom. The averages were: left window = 5.59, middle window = 5.25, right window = 5.37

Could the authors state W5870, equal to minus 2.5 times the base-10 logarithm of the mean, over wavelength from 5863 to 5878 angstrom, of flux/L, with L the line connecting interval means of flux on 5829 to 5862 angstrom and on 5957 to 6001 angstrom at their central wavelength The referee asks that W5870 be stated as -0.10 mag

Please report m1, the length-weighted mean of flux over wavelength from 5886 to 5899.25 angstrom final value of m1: 4.97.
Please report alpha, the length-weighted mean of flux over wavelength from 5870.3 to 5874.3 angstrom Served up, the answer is 5.58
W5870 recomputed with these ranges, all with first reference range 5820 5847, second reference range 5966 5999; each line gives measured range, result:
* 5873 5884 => -0.14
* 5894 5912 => 0.02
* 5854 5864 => 0.02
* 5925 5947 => -0.03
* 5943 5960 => -0.03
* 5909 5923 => 0.00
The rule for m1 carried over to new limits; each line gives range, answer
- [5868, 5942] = 5.41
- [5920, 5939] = 5.37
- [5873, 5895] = 5.59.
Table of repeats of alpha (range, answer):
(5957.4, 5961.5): 5.15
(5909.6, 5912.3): 5.11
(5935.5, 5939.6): 5.53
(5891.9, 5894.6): 4.73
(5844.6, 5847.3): 5.79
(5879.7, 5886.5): 5.23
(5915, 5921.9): 5.4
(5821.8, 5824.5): 5.54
